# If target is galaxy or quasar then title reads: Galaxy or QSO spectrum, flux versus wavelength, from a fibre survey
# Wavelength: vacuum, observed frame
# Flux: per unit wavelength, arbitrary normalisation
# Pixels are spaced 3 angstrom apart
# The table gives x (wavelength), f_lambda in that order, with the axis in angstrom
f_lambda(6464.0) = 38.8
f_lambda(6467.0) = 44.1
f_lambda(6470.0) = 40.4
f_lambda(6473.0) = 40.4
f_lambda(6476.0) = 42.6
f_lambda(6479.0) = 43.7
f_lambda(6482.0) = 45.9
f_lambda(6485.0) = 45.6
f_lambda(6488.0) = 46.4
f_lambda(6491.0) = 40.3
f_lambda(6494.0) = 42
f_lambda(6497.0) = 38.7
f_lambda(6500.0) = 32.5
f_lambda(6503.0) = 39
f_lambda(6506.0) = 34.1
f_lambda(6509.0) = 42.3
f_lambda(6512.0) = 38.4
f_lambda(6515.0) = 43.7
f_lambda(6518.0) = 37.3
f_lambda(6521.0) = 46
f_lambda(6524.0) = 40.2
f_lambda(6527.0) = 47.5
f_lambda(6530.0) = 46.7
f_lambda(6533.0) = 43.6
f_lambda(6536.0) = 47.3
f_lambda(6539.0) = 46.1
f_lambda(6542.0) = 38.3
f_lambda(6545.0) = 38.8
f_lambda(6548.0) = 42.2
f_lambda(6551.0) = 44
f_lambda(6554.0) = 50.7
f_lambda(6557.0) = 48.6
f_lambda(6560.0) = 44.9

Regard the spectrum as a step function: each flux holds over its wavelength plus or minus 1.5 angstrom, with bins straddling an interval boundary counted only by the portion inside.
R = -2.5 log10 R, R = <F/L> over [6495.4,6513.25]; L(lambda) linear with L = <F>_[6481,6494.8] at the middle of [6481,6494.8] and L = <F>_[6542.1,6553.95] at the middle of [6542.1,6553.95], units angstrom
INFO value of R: 0.16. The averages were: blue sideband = 44.1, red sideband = 42.4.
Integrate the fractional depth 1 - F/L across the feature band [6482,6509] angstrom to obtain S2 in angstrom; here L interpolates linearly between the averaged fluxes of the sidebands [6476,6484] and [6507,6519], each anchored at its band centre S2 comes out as 1.4 angstrom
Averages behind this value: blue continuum 44.4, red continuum 40.3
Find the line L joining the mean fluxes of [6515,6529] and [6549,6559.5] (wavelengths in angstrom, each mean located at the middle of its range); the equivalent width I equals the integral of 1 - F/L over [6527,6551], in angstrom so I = 0.83 angstrom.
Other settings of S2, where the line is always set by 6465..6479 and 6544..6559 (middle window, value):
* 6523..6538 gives -0.3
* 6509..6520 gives 0.8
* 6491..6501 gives 1.1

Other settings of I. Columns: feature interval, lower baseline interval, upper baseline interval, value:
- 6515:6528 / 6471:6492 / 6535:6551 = 0.1 angstrom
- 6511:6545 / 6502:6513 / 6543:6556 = -1.6 angstrom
